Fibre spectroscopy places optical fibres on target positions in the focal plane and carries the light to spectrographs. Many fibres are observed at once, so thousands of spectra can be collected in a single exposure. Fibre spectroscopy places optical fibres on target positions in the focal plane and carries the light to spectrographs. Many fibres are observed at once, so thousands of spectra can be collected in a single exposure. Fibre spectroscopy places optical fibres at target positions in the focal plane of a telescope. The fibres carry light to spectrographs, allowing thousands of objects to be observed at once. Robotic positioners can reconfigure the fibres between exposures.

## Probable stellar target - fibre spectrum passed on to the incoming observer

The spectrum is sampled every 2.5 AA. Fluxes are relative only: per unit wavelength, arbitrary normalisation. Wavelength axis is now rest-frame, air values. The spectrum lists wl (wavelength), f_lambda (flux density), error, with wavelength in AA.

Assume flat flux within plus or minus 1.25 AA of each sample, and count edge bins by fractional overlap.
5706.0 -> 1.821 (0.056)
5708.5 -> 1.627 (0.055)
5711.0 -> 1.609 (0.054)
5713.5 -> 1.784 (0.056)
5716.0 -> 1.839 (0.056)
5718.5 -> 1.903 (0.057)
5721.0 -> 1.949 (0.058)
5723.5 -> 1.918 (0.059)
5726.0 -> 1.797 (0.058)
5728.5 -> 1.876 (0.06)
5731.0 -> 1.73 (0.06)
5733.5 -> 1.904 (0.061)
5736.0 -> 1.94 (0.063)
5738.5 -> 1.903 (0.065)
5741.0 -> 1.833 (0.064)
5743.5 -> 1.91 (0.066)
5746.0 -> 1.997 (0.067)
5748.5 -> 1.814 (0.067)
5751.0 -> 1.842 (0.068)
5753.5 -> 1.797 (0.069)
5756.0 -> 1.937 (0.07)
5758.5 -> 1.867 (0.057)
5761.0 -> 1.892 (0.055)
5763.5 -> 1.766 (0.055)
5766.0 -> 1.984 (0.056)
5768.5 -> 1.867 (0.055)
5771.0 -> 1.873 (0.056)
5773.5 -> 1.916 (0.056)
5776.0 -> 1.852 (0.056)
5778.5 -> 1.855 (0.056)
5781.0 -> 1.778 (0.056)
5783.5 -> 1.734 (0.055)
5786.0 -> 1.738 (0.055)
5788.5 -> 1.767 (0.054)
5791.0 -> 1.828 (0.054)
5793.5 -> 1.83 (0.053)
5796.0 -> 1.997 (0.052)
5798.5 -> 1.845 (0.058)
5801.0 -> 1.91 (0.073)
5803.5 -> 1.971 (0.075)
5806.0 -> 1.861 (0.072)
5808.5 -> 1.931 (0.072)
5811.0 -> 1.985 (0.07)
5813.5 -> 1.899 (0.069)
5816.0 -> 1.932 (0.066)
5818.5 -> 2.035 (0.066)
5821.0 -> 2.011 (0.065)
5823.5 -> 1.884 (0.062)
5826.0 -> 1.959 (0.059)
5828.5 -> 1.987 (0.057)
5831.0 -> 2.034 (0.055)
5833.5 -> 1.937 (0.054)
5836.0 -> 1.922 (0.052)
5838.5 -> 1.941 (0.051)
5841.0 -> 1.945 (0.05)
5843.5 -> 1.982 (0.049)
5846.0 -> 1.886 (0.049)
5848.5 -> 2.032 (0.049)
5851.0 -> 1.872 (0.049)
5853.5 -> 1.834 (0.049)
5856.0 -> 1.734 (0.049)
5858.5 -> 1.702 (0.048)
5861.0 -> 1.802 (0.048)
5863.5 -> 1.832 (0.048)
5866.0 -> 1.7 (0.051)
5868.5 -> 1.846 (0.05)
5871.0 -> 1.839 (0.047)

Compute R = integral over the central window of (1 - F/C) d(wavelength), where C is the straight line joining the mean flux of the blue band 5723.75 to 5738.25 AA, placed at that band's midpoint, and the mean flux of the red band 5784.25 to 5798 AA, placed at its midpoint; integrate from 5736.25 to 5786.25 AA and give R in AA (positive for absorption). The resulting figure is -0.5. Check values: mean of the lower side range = 1.86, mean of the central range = 1.86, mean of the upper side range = 1.83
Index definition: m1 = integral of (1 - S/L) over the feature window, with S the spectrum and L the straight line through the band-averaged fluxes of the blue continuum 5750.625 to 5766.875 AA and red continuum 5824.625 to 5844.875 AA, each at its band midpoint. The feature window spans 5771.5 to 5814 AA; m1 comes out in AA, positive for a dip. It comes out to 1.03 AA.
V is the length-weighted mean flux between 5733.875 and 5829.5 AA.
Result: 1.89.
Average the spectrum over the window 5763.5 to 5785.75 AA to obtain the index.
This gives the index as 1.85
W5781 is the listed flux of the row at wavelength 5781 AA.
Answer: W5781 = 1.778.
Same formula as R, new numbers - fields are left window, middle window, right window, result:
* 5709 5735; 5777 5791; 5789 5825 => 0.8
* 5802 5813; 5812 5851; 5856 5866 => -2.1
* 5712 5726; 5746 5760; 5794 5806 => 0.2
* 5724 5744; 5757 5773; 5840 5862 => -0.1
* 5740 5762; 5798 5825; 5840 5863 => -1.0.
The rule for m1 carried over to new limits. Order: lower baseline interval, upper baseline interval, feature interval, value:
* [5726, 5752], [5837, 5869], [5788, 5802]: -0.03 AA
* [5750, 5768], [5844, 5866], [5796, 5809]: -0.40 AA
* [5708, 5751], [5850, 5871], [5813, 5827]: -1.14 AA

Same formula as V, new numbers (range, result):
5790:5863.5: 1.91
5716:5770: 1.88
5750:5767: 1.87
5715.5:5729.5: 1.88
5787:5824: 1.91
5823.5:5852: 1.95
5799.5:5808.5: 1.91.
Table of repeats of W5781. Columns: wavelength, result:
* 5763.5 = 1.766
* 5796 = 1.997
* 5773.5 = 1.916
